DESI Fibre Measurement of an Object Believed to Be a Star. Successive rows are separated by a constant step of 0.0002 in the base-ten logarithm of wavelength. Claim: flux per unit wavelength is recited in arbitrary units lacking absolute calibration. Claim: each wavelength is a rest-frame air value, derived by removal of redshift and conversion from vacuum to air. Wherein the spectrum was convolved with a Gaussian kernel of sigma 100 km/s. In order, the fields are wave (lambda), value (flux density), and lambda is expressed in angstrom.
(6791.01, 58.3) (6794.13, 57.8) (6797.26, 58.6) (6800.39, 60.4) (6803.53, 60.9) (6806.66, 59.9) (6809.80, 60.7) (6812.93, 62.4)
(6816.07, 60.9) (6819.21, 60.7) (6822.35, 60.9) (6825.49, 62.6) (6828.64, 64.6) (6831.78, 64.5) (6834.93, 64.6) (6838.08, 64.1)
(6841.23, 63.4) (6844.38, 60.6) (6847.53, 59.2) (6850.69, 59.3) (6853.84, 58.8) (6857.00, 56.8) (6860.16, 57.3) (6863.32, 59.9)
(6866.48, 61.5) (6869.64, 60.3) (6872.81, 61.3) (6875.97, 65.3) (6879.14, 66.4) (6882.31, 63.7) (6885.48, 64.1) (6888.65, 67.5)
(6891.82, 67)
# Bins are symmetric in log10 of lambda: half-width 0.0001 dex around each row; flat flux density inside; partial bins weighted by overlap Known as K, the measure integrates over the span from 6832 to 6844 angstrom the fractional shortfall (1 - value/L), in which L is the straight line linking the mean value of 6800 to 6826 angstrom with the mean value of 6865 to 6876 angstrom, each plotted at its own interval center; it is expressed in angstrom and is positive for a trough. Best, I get -0.5 angstrom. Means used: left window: 61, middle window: 63.7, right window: 61.7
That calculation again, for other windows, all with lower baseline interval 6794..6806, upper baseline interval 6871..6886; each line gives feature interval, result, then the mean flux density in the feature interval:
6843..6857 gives 0.7 angstrom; 59.2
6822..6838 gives -0.6 angstrom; 63.7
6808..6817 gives -0.1 angstrom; 61.3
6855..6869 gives 0.9 angstrom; 59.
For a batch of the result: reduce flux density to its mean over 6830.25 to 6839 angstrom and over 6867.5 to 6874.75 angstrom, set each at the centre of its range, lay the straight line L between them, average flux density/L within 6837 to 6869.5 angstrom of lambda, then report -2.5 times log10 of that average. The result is 0.05 mag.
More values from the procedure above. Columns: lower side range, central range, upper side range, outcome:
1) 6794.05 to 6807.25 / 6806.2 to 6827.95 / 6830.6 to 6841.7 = 0.007 mag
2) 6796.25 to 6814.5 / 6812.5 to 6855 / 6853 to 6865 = -0.047 mag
